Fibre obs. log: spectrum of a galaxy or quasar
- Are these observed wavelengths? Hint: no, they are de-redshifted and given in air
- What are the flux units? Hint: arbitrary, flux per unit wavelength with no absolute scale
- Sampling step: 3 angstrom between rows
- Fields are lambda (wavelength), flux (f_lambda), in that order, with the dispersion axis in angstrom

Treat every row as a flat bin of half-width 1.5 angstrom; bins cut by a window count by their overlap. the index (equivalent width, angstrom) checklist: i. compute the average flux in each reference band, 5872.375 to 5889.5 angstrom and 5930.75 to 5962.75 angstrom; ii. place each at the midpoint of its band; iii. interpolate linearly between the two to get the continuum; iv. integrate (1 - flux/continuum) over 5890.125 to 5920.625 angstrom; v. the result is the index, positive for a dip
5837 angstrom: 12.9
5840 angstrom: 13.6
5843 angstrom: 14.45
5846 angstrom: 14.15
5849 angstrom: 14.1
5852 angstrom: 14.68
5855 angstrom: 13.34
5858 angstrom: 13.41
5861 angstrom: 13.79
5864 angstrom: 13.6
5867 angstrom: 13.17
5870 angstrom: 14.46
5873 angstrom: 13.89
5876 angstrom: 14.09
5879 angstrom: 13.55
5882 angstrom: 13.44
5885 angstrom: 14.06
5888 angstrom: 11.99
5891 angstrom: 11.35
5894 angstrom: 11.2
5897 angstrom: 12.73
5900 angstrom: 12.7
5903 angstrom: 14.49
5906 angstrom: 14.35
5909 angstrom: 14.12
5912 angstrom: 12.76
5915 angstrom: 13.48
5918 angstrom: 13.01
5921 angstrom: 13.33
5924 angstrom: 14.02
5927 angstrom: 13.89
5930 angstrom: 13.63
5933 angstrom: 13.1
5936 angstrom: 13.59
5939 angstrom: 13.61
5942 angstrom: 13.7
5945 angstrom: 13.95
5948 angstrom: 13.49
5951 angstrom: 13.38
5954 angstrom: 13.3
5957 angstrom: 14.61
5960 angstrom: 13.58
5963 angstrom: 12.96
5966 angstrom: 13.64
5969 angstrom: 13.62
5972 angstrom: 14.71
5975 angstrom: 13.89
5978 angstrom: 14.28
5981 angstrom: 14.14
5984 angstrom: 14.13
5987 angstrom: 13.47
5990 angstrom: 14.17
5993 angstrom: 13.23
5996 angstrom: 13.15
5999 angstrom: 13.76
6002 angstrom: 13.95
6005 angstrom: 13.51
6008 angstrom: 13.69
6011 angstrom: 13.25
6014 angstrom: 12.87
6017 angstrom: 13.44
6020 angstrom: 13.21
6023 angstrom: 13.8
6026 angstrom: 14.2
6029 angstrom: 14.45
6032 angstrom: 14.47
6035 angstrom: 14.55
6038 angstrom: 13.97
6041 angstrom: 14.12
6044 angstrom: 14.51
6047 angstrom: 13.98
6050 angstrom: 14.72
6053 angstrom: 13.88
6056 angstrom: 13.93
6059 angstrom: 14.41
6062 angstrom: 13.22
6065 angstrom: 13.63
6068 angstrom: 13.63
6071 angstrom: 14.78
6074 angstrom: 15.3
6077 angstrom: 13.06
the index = 1.0 angstrom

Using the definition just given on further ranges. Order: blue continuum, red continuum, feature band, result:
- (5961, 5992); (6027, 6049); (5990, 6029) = 1.5 angstrom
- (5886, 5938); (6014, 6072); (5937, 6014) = -0.7 angstrom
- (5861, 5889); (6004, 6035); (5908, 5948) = 0.4 angstrom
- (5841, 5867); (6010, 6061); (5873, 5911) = 2.0 angstrom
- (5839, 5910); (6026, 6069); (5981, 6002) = 0.3 angstrom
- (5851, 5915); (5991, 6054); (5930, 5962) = -0.1 angstrom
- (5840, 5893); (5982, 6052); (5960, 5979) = -0.1 angstrom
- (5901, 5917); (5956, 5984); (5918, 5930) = 0.2 angstrom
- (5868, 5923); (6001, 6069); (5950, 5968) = 0.0 angstrom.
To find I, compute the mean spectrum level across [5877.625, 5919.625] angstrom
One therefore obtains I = 13.1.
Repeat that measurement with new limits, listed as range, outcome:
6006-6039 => 13.8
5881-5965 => 13.4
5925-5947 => 13.6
